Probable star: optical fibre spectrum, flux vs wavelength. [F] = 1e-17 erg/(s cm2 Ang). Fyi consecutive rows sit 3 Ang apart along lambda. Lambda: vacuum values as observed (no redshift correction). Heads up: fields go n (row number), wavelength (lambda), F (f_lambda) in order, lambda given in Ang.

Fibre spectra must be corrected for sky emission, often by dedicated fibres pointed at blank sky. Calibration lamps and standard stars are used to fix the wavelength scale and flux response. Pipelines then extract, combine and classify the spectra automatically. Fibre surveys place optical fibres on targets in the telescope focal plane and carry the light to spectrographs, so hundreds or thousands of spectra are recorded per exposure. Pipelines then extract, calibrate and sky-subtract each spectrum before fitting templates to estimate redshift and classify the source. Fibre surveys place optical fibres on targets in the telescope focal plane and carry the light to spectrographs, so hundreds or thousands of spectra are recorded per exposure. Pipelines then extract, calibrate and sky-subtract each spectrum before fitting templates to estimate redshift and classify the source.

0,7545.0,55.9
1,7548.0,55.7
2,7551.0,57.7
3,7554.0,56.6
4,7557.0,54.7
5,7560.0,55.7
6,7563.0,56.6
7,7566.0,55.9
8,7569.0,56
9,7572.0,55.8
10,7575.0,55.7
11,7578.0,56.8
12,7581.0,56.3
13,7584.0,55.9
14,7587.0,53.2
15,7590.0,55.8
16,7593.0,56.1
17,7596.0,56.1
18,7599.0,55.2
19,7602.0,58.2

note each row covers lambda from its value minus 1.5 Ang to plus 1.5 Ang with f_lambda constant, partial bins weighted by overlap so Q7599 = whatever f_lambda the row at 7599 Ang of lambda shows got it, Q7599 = 55.2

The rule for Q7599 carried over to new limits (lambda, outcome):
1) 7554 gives 56.6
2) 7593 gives 56.1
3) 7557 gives 54.7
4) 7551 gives 57.7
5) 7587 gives 53.2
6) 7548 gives 55.7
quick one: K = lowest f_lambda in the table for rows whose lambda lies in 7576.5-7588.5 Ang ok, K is 53.2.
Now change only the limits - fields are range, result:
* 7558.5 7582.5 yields 55.7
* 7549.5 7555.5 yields 56.6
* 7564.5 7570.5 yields 55.9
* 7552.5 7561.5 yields 54.7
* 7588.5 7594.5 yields 55.8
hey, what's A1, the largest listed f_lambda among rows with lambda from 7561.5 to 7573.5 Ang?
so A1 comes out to 56.6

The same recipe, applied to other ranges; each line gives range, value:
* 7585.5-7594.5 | 56.1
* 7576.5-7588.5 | 56.8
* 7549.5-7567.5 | 57.7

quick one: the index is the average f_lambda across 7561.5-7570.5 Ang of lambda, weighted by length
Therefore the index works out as 56.2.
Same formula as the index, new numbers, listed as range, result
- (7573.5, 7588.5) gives 55.6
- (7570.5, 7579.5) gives 56.1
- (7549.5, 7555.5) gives 57.2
